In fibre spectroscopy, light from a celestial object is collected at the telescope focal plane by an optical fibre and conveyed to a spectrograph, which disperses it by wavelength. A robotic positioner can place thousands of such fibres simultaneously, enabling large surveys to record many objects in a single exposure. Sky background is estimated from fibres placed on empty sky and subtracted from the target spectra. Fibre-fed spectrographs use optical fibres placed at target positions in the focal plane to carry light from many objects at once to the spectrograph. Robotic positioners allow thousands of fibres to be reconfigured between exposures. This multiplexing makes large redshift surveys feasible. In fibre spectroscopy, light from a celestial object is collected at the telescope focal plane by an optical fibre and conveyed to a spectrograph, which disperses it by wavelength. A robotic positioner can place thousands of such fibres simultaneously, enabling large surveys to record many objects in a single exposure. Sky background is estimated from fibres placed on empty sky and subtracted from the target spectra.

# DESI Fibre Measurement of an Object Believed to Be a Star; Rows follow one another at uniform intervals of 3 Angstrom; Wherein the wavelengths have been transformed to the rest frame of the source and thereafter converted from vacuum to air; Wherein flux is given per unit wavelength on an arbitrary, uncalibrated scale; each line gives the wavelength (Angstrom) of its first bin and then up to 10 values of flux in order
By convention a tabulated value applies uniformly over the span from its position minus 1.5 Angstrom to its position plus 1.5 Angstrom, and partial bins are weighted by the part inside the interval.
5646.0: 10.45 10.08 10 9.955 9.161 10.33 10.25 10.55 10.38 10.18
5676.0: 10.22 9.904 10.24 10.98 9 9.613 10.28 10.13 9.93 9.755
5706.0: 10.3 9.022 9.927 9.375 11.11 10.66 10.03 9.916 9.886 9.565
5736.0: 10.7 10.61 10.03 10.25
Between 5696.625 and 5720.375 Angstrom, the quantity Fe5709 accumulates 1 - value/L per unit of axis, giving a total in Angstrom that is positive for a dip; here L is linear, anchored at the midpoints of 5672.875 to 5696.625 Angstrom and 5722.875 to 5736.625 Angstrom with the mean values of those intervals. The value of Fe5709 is 0.1 Angstrom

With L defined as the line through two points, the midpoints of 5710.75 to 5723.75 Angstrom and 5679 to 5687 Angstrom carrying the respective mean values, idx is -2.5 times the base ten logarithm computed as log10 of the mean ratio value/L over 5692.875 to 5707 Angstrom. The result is 0.03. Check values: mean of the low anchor 10.4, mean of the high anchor 10.3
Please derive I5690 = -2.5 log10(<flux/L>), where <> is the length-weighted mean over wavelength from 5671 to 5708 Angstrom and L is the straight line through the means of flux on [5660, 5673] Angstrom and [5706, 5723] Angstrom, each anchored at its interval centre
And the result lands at 0.02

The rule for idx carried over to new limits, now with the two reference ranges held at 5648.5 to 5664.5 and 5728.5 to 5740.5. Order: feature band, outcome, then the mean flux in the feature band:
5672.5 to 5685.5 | -0.03 mag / 10.3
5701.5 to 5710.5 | 0.04 mag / 9.69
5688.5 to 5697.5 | 0.02 mag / 9.88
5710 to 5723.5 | -0.01 mag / 10.2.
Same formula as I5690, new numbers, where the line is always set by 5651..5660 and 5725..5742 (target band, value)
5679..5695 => -0.013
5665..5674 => -0.062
